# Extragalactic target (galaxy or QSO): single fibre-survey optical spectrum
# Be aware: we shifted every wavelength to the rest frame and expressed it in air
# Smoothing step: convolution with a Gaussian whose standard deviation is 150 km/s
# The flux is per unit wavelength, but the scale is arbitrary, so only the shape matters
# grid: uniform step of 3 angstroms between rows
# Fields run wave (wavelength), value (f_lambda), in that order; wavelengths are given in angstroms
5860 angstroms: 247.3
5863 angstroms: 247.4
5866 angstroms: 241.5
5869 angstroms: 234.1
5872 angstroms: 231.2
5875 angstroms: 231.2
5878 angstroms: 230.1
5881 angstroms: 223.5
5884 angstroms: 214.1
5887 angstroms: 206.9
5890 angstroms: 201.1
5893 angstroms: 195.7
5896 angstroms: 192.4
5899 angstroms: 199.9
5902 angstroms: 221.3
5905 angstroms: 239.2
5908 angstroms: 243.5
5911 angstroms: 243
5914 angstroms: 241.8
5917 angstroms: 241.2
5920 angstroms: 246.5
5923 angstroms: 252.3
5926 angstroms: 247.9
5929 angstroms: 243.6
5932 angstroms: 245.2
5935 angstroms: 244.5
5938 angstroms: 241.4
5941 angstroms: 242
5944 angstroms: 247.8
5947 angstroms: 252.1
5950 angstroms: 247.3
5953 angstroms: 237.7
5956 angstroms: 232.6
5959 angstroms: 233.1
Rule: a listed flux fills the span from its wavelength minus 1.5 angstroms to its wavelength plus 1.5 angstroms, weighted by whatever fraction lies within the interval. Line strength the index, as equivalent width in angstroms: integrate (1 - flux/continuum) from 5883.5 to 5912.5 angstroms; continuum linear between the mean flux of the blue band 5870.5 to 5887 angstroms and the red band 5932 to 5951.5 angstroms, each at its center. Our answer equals 1.91 angstroms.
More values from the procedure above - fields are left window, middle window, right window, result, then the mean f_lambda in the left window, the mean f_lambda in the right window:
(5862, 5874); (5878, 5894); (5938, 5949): 1.9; 238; 246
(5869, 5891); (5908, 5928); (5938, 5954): -0.9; 221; 245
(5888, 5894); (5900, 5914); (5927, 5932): -1.1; 199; 245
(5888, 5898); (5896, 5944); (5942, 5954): -3.7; 197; 246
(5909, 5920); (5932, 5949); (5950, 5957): -0.4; 243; 238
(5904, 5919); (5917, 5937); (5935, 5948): -0.2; 242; 245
